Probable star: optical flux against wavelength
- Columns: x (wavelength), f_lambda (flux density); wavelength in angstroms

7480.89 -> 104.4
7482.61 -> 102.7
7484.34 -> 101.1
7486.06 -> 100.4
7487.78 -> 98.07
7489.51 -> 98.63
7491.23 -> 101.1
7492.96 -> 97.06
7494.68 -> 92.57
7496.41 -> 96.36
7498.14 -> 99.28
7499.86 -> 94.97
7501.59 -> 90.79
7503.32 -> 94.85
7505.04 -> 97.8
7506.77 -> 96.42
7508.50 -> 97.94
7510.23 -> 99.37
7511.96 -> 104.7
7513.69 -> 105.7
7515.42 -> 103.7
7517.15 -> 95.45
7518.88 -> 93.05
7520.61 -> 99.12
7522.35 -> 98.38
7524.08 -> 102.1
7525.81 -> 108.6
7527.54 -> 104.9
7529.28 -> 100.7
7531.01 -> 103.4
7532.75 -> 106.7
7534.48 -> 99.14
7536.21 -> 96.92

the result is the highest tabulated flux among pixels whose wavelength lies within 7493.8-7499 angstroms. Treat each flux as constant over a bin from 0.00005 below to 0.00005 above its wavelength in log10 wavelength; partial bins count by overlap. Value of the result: 99.28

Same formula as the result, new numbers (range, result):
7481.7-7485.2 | 102.7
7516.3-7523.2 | 99.12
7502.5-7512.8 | 104.7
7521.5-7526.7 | 108.6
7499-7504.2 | 94.97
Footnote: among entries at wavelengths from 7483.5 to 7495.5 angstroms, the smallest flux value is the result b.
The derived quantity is 92.57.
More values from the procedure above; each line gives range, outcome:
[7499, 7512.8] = 90.79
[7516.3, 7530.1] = 93.05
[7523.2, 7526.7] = 102.1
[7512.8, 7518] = 95.45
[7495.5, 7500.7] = 94.97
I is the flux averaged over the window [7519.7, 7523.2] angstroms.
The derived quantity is 98.5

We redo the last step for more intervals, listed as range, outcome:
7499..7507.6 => 95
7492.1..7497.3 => 95.3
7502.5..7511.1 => 97.3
